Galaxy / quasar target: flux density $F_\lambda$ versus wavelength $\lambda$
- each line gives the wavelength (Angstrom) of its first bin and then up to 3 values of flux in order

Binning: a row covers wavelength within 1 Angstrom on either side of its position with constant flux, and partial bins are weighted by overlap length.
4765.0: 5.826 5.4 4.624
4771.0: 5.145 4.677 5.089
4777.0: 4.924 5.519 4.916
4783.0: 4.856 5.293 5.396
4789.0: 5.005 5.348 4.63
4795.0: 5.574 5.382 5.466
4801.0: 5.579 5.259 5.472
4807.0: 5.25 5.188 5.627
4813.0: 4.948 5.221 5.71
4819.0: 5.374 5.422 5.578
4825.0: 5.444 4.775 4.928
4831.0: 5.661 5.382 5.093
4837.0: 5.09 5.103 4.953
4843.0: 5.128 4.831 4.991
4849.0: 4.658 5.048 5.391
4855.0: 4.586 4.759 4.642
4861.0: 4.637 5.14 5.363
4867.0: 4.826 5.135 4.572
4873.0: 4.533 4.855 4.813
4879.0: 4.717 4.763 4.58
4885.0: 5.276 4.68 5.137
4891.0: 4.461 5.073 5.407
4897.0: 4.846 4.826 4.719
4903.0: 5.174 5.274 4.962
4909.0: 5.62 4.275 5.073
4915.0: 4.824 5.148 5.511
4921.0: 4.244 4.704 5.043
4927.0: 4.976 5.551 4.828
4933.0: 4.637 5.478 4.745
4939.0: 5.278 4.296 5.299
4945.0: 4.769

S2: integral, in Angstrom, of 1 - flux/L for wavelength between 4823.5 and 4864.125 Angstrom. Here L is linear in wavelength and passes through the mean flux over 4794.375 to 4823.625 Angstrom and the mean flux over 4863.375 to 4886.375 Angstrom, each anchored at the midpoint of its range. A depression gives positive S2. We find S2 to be 0.8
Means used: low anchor 5.4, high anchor 4.86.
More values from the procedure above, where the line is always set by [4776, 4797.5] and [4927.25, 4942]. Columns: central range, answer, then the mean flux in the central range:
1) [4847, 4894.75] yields 1.79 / 4.87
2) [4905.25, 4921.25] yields -0.01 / 5.01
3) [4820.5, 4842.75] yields -0.47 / 5.21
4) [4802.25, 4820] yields -0.72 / 5.34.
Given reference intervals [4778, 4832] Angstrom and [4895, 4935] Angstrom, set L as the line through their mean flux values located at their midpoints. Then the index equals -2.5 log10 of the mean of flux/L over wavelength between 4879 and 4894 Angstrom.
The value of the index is 0.048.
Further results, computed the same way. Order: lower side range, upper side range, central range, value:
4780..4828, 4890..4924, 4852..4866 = 0.04 mag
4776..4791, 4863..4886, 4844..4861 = 0.02 mag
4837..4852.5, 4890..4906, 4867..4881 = 0.05 mag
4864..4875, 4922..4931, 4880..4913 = 0.00 mag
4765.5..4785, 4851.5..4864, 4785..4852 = -0.06 mag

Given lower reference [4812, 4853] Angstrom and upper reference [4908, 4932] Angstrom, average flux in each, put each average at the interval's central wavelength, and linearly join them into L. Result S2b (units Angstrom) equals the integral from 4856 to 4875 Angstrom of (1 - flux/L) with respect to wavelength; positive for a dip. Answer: 1.0 Angstrom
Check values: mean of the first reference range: 5.17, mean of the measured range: 4.85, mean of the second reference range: 4.98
